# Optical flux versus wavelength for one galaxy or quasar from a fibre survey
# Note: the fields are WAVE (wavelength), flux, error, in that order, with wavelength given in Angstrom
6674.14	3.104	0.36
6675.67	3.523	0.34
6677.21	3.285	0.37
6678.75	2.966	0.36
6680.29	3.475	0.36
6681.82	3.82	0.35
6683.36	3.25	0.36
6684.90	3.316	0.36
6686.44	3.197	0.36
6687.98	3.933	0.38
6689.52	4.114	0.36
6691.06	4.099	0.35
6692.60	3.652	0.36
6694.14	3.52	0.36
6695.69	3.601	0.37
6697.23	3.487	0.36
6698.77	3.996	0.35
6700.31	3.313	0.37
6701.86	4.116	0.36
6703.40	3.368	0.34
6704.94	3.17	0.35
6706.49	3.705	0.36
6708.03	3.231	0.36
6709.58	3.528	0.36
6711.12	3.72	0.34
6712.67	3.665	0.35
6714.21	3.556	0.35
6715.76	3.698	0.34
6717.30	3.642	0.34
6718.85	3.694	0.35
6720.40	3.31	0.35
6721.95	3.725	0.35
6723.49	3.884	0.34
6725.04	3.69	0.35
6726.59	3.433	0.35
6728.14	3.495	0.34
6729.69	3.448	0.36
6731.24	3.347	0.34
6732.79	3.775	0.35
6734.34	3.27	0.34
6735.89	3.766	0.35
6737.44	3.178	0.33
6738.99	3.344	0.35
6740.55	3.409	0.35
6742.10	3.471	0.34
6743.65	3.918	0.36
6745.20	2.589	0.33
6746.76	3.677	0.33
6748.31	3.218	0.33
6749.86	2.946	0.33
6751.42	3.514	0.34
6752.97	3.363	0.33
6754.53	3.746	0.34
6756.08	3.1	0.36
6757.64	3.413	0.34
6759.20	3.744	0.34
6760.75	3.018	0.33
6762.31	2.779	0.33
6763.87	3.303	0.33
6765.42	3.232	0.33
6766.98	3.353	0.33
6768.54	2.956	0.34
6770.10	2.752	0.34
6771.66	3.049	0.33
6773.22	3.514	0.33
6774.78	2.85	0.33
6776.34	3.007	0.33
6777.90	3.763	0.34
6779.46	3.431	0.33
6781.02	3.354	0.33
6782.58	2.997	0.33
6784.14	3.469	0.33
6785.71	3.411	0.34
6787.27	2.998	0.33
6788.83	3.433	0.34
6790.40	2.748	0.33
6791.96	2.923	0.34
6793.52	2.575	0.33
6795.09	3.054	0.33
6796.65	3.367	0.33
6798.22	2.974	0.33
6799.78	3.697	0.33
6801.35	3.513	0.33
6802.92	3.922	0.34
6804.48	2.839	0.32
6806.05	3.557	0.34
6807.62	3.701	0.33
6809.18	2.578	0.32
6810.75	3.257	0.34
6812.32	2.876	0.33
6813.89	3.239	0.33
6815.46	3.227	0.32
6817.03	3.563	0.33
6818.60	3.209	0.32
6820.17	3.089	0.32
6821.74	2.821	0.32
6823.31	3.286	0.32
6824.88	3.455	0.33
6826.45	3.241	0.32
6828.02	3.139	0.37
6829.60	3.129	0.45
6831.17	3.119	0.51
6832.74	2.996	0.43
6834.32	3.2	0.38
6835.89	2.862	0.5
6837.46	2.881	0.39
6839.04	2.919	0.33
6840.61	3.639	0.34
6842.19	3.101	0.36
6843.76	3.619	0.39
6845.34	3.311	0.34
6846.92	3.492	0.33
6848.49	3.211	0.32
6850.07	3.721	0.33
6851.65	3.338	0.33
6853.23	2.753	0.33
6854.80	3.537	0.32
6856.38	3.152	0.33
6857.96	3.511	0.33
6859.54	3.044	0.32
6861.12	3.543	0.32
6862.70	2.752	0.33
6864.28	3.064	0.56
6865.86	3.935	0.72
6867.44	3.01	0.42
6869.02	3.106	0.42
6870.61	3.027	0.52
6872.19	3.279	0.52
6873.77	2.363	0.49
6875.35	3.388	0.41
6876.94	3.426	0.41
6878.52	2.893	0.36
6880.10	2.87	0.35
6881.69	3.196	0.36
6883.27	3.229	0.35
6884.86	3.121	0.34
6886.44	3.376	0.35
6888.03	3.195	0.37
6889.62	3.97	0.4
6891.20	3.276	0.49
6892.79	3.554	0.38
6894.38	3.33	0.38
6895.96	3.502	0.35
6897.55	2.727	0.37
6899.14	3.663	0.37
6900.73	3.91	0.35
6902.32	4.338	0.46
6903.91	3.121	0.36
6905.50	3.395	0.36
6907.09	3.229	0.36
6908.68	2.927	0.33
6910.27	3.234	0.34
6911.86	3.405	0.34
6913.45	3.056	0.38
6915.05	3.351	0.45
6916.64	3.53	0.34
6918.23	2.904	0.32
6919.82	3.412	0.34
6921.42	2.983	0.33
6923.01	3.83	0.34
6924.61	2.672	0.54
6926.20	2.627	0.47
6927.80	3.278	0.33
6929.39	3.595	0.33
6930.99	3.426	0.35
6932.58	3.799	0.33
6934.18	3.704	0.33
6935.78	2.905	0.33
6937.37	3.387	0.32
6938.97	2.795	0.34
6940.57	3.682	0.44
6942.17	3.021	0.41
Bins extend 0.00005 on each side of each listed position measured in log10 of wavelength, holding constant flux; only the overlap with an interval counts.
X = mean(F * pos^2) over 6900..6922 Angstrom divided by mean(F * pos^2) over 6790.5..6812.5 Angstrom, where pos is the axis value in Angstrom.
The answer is 1.1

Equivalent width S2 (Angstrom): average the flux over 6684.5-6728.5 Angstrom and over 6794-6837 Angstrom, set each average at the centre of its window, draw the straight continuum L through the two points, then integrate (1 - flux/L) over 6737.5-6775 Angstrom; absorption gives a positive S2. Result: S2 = 1.8 Angstrom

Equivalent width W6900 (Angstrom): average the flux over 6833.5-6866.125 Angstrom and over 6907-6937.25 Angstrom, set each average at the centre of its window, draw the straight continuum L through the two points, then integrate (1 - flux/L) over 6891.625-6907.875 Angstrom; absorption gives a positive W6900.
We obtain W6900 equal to -1.1 Angstrom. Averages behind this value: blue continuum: 3.25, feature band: 3.47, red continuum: 3.26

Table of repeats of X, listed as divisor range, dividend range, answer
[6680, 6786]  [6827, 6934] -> 0.99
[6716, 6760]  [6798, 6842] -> 0.95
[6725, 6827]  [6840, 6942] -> 1.04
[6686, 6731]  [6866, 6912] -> 0.96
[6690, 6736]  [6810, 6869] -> 0.93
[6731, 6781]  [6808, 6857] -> 0.99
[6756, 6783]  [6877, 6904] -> 1.09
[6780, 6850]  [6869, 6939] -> 1.05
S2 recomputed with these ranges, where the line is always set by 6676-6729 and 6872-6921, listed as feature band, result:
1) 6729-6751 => 0.86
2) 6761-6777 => 1.85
